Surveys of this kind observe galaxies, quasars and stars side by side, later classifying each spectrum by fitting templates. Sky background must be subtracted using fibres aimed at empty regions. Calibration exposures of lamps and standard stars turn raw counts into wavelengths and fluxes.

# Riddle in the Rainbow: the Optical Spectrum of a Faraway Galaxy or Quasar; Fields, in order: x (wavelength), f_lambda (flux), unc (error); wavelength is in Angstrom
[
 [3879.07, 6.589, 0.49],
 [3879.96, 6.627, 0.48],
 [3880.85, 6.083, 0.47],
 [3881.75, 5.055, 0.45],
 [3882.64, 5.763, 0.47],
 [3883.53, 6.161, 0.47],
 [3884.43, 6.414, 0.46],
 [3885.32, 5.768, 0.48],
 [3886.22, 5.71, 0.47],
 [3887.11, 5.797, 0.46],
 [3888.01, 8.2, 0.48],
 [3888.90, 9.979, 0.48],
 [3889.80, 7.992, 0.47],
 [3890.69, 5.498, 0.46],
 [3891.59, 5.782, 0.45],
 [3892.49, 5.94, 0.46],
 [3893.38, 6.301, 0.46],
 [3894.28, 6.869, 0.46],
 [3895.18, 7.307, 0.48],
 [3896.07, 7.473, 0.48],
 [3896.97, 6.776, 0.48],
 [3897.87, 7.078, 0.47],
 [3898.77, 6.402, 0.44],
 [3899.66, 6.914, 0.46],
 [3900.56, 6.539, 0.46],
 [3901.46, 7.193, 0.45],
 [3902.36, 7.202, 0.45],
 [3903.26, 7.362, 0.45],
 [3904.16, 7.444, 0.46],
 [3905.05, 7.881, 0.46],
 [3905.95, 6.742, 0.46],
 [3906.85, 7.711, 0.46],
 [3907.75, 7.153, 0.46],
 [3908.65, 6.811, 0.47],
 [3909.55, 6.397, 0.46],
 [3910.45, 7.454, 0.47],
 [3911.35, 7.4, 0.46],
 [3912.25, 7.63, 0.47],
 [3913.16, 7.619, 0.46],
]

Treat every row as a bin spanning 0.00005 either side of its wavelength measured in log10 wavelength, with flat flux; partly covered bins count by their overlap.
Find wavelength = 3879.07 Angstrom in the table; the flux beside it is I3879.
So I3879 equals 6.589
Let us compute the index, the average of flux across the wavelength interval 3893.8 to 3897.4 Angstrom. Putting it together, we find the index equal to 7.1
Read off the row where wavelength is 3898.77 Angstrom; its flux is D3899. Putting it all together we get 6.402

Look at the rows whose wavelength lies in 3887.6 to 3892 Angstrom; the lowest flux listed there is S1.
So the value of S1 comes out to 5.498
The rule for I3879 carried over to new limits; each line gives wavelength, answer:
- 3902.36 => 7.202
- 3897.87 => 7.078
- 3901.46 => 7.193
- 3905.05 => 7.881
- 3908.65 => 6.811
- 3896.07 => 7.473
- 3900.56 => 6.539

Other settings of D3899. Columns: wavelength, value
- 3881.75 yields 5.055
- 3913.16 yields 7.619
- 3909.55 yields 6.397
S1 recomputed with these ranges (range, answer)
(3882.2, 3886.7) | 5.71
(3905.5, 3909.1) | 6.742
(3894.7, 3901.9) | 6.402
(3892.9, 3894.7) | 6.301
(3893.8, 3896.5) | 6.869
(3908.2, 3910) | 6.397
